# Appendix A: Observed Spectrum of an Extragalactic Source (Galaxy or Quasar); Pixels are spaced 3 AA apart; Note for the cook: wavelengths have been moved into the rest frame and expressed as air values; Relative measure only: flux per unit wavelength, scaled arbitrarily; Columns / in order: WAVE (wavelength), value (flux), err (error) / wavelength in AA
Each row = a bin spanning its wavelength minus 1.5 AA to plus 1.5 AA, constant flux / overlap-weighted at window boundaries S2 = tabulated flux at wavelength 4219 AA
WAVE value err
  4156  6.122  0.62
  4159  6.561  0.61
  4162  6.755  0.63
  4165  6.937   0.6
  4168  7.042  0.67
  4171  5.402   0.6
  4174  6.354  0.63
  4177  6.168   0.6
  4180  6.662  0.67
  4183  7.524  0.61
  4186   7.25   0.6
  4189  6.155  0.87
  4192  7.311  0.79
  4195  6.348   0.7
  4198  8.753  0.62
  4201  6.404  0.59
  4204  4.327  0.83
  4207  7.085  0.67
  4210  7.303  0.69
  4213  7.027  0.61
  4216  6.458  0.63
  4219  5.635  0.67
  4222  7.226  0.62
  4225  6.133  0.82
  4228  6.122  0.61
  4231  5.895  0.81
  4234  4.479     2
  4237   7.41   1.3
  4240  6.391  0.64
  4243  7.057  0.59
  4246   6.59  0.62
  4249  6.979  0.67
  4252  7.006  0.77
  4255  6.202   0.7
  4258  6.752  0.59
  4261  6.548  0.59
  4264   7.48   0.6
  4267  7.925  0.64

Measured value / 5.635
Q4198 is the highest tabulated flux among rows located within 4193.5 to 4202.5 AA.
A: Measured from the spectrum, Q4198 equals 8.753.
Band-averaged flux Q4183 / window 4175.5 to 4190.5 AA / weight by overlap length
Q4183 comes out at 6.75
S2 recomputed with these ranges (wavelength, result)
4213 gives 7.027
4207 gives 7.085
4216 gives 6.458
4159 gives 6.561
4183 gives 7.524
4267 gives 7.925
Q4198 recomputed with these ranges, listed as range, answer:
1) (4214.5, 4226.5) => 7.226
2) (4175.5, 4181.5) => 6.662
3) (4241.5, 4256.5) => 7.057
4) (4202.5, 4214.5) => 7.303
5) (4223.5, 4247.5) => 7.41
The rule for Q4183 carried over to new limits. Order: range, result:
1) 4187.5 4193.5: 6.73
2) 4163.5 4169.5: 6.99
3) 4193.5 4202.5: 7.17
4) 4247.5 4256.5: 6.73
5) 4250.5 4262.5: 6.63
